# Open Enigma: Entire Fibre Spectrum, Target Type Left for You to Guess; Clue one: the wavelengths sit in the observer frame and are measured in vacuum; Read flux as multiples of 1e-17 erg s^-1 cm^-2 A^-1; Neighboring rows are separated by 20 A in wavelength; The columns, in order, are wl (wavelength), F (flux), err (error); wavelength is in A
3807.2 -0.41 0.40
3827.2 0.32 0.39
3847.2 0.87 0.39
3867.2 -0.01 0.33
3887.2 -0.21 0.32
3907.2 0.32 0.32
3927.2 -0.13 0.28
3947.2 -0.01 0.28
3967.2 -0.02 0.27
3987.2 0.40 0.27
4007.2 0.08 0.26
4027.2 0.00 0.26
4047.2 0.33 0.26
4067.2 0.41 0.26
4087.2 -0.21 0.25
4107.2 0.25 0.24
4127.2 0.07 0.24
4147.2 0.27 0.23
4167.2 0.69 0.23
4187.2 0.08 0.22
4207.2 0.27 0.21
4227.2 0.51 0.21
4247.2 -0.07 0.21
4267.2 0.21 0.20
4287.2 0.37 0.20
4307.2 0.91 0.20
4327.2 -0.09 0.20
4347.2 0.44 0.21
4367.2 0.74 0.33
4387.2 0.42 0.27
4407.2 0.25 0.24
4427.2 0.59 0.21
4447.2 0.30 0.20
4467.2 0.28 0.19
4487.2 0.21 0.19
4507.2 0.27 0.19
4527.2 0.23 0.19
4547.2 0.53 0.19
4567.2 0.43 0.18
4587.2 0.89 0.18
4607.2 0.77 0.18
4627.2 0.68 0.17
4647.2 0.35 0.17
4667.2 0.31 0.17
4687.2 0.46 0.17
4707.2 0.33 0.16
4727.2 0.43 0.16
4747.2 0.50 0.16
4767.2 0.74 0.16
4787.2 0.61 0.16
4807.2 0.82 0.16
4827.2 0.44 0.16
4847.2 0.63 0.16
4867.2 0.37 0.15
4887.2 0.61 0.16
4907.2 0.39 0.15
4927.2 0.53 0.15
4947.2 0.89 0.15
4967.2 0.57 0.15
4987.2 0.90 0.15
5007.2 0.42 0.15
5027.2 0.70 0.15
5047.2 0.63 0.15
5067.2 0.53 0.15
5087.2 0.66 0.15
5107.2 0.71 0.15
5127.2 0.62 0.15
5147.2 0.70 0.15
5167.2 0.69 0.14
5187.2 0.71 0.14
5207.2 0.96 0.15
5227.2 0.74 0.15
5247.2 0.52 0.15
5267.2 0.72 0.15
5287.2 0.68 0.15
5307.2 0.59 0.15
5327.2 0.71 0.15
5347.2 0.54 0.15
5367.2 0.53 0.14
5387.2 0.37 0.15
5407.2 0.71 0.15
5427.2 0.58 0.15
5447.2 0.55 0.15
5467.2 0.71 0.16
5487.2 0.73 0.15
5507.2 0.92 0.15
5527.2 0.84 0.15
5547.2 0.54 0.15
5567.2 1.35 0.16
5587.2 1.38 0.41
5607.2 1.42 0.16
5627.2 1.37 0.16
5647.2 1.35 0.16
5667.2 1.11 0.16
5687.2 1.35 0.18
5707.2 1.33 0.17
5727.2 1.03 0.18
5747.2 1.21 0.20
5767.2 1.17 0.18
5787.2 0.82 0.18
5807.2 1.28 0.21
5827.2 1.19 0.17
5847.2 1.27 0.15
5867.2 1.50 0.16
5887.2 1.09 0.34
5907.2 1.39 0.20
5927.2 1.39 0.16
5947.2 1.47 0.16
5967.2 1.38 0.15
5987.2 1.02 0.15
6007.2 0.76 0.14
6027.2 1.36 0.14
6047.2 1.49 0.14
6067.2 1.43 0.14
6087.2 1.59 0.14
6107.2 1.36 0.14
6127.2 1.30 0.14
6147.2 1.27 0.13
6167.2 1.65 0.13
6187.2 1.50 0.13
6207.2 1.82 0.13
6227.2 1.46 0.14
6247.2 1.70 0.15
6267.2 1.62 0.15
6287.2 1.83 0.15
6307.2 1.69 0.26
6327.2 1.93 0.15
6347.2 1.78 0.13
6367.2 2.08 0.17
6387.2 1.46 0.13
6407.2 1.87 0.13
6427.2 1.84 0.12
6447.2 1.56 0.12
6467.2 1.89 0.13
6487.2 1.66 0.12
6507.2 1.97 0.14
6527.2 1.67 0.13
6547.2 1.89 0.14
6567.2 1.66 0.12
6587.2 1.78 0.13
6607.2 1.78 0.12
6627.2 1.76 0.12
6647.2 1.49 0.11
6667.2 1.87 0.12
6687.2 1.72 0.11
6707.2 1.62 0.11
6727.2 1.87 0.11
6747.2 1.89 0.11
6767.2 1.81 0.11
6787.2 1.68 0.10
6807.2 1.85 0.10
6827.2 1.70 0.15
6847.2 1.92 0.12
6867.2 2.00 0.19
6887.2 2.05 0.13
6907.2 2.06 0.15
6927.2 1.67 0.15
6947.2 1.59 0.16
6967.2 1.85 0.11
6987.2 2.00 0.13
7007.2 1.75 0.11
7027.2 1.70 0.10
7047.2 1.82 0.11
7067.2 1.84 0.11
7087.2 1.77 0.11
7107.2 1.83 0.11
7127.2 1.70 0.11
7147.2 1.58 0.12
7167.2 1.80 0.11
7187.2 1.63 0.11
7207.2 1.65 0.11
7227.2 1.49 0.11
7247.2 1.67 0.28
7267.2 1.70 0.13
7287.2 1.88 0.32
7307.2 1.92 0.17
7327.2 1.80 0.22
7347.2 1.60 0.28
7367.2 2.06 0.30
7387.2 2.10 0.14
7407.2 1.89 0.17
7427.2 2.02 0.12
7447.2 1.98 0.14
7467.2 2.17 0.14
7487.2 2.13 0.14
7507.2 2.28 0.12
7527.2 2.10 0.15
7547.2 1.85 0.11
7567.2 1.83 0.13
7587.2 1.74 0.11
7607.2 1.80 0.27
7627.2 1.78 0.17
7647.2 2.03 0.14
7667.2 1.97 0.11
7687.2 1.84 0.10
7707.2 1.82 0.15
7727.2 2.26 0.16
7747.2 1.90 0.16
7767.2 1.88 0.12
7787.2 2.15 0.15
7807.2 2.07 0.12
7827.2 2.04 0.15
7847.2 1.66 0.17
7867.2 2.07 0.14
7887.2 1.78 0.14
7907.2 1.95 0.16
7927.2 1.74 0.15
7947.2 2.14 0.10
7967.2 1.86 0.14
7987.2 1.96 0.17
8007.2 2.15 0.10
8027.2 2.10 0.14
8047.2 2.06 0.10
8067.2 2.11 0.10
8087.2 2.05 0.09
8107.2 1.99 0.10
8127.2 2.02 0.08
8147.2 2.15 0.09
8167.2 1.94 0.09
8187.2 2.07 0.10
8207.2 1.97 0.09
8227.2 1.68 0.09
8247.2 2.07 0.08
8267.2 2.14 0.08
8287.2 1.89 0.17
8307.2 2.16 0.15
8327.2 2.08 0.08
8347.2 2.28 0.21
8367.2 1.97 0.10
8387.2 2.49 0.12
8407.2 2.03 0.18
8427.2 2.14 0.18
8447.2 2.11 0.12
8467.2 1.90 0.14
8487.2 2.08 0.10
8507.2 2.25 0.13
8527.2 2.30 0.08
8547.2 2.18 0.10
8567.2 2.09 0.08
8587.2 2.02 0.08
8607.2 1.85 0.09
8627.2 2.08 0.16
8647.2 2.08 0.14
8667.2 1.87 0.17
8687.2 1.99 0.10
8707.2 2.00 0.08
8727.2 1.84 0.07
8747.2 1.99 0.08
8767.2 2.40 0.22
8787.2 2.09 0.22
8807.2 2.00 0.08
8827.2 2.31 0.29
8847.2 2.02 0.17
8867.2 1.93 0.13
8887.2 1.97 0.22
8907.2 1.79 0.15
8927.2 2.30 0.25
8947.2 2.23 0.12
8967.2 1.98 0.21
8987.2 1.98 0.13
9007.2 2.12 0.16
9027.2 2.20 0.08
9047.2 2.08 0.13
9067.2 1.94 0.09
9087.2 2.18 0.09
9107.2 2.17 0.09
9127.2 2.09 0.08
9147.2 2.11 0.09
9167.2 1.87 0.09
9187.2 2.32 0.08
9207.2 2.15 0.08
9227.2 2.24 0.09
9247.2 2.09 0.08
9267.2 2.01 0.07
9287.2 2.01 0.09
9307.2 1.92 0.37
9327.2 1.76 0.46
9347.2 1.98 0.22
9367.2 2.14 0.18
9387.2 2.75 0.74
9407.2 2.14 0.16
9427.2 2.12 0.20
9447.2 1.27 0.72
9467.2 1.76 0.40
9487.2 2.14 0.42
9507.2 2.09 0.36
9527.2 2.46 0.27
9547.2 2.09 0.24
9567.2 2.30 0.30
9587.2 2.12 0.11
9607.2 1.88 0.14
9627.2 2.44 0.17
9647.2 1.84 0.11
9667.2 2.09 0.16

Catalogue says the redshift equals 0.395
